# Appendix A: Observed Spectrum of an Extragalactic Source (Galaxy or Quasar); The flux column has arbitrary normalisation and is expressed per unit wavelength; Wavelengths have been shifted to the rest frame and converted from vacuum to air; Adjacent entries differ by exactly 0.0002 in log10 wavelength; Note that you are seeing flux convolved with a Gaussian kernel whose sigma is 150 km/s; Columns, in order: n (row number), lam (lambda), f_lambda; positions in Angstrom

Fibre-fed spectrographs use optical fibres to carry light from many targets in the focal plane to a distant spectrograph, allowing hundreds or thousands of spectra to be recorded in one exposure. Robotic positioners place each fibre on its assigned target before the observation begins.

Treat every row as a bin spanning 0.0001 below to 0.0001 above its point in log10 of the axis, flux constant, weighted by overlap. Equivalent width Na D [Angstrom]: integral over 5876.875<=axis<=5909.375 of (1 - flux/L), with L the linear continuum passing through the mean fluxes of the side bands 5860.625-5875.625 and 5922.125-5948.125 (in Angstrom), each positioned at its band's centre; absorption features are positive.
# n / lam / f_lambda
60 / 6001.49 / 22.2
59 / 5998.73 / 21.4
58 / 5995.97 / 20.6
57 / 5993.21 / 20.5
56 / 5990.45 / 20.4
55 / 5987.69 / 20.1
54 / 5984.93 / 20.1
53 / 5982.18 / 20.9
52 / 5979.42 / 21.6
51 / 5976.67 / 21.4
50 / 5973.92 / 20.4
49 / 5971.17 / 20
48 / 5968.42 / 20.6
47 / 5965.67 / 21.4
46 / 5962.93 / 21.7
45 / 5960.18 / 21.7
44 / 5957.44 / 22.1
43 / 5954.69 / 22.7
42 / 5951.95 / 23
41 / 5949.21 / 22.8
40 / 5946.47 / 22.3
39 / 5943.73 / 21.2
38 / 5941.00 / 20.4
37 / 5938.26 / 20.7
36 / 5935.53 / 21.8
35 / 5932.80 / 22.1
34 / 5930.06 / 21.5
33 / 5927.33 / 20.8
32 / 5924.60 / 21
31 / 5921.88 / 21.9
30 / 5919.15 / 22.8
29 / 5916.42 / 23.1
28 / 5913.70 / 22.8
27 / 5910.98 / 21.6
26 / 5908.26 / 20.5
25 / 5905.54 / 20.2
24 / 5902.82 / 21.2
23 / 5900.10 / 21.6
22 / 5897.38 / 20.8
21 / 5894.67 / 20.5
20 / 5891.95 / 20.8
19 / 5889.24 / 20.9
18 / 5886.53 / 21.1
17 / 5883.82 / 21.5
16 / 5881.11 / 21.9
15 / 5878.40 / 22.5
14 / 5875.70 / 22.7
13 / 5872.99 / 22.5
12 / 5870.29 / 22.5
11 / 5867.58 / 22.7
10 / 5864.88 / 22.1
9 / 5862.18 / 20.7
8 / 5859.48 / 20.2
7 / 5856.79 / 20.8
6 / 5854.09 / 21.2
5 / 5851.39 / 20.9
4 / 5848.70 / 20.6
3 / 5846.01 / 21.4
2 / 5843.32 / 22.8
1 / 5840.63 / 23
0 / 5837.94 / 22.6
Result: 1.0 Angstrom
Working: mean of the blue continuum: 22.1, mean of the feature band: 21.1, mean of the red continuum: 21.4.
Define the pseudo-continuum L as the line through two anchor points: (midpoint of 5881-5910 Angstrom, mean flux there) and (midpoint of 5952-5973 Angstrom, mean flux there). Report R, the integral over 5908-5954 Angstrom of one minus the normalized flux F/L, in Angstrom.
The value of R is -1.2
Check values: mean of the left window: 21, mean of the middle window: 21.8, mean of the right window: 21.5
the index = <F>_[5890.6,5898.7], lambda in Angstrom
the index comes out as 20.7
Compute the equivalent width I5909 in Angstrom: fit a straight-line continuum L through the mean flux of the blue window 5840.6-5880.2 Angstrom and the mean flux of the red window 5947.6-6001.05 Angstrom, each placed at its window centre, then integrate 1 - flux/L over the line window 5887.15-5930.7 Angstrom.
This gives 0.3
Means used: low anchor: 21.7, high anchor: 21.3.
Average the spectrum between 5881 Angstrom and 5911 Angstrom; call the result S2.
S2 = 21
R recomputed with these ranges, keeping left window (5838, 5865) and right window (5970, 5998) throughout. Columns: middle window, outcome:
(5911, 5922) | -0.8 Angstrom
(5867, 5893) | -0.8 Angstrom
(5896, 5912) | 0.1 Angstrom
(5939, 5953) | -0.7 Angstrom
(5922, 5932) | -0.1 Angstrom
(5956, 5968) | -0.5 Angstrom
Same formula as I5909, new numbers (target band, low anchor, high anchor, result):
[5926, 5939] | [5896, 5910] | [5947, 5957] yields 0.33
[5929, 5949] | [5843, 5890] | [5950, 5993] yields -0.17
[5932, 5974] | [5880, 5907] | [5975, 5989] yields -1.40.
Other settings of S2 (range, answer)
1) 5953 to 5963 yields 22.1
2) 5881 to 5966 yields 21.6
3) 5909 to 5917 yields 22.3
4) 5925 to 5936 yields 21.5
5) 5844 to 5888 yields 21.6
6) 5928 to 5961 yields 21.8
